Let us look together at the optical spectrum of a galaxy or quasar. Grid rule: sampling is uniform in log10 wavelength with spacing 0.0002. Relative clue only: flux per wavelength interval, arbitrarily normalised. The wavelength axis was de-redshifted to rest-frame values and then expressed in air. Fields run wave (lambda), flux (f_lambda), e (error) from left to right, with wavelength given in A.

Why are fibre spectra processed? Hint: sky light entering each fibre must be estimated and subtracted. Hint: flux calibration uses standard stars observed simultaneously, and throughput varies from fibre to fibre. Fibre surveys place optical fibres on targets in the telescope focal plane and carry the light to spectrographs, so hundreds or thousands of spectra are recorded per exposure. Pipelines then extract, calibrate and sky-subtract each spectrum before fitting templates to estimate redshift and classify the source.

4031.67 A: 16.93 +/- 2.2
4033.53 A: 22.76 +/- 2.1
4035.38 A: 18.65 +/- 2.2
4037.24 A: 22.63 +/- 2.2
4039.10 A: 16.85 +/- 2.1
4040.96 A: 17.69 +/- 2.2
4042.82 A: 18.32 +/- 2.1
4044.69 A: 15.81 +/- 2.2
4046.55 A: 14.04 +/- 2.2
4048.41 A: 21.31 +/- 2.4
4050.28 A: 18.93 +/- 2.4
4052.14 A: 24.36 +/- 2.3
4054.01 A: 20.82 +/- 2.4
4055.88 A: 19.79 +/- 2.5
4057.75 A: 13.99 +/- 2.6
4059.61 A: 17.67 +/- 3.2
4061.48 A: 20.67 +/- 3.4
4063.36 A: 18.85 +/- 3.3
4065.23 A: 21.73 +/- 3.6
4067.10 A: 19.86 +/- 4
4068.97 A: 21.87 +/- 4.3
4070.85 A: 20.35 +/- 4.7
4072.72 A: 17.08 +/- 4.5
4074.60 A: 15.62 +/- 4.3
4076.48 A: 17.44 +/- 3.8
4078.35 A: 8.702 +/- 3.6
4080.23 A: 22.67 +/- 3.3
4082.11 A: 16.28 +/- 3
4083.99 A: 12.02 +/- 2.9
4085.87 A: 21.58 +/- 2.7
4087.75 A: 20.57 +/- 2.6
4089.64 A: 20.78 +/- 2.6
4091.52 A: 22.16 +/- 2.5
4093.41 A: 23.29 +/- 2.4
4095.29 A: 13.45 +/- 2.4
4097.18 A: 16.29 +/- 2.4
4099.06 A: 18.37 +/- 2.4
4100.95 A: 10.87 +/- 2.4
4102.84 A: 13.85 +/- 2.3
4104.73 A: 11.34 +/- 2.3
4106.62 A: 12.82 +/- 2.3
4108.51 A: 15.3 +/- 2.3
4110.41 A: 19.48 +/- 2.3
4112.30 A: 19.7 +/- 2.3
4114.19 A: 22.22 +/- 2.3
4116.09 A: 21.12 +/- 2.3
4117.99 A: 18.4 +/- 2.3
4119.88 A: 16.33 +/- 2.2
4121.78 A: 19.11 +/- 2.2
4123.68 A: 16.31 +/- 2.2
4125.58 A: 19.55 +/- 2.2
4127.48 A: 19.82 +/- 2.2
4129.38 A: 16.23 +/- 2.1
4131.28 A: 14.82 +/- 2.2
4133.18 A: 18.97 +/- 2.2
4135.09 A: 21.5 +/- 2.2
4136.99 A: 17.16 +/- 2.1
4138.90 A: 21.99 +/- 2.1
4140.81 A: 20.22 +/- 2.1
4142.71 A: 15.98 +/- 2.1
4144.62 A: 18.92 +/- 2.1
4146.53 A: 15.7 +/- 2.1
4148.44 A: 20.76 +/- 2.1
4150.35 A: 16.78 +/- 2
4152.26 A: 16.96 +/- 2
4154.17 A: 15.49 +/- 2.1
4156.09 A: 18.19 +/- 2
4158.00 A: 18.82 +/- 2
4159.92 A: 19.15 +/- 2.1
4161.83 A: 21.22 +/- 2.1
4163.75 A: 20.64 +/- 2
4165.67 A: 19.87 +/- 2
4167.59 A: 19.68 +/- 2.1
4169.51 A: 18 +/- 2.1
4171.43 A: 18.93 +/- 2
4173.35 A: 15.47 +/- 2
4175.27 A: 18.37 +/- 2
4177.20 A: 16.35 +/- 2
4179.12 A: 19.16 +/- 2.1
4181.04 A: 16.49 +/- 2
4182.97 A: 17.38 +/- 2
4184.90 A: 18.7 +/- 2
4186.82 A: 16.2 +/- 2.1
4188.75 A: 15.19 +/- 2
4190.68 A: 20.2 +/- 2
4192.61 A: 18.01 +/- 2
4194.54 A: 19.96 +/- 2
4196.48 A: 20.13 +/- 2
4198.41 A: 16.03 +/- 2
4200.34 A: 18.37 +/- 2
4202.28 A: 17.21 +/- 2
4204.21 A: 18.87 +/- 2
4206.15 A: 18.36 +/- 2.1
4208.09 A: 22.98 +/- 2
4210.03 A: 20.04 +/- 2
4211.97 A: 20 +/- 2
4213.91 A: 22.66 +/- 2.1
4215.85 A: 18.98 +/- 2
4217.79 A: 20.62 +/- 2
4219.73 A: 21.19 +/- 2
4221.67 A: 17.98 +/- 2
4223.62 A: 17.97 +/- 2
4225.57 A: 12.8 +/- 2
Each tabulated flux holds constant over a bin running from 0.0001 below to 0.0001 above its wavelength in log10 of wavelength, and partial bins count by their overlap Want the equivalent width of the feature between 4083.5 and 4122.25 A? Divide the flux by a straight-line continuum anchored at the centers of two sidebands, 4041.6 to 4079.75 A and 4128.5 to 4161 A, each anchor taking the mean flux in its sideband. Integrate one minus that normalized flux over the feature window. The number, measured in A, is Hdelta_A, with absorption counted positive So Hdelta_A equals 1.4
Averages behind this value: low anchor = 18.4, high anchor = 18.1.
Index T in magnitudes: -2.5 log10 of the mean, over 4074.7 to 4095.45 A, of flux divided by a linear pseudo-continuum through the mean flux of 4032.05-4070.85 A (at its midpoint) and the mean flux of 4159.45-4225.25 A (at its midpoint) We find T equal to 0.06 mag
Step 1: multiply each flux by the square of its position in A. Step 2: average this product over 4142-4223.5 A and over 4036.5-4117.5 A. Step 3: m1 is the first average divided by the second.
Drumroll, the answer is 1.1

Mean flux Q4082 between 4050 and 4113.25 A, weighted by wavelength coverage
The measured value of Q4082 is 17.9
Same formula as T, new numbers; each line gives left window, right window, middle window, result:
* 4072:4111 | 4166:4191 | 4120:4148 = -0.070 mag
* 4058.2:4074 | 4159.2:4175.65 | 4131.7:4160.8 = 0.045 mag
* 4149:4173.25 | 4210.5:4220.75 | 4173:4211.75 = 0.087 mag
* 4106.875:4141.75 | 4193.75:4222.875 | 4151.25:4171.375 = 0.015 mag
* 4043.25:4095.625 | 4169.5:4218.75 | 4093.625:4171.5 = 0.046 mag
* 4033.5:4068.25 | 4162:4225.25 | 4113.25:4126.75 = -0.005 mag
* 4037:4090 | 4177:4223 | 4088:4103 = 0.051 mag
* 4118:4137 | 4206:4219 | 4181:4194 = 0.133 mag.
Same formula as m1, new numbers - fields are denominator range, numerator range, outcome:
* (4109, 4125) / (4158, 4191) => 0.99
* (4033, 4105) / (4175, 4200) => 1.04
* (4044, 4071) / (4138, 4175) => 1.01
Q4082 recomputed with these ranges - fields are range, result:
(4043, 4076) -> 18.9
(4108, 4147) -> 18.6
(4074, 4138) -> 17.5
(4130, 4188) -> 18.2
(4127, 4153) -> 18.3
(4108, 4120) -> 19.2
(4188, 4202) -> 18.3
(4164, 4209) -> 18.3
